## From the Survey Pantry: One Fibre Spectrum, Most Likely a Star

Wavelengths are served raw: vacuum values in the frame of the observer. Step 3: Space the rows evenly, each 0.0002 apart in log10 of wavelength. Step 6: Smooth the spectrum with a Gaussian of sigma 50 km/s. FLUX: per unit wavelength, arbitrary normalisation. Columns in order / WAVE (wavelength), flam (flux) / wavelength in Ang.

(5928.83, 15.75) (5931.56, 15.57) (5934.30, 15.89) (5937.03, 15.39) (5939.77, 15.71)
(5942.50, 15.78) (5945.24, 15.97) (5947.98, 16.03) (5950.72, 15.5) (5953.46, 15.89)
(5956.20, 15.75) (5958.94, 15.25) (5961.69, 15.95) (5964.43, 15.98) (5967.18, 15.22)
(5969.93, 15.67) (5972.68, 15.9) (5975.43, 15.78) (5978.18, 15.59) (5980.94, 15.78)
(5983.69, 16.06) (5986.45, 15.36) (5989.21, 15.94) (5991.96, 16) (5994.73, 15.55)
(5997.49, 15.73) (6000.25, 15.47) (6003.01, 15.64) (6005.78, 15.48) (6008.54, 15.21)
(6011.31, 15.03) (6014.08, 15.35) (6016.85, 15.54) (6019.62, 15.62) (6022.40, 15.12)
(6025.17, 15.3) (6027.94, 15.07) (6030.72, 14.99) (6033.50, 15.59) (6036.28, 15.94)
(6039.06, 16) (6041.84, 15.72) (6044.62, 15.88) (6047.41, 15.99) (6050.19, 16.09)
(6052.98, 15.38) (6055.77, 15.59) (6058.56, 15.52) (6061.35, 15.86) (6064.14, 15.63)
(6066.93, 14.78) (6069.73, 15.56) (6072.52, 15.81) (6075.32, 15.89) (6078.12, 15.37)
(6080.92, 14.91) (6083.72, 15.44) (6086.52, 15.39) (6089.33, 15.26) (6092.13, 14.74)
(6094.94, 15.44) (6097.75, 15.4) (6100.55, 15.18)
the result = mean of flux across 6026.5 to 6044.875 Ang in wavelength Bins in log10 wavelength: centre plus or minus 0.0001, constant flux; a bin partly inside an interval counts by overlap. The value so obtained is 15.6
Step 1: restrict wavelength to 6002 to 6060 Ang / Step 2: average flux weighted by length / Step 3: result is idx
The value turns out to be 15.5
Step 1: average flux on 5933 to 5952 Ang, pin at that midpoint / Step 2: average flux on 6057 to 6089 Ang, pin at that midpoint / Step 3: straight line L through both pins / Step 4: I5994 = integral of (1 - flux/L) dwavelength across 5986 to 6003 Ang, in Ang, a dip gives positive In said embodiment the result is -0.1 Ang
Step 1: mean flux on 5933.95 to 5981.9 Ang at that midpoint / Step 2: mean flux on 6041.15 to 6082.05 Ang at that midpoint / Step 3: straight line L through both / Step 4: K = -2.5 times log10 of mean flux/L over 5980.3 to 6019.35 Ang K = 0.01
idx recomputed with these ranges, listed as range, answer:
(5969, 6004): 15.7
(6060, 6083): 15.5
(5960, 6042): 15.6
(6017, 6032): 15.2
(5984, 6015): 15.5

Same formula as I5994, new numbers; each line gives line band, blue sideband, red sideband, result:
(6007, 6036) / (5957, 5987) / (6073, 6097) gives 0.42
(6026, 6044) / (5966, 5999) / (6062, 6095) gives -0.04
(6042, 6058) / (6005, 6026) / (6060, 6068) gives -0.36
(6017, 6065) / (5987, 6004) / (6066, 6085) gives -0.21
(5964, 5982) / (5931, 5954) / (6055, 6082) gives 0.00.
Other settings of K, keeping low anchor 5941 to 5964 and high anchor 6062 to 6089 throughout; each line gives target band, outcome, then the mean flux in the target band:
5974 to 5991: 0.00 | 15.8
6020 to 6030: 0.03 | 15.2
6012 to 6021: 0.01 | 15.5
